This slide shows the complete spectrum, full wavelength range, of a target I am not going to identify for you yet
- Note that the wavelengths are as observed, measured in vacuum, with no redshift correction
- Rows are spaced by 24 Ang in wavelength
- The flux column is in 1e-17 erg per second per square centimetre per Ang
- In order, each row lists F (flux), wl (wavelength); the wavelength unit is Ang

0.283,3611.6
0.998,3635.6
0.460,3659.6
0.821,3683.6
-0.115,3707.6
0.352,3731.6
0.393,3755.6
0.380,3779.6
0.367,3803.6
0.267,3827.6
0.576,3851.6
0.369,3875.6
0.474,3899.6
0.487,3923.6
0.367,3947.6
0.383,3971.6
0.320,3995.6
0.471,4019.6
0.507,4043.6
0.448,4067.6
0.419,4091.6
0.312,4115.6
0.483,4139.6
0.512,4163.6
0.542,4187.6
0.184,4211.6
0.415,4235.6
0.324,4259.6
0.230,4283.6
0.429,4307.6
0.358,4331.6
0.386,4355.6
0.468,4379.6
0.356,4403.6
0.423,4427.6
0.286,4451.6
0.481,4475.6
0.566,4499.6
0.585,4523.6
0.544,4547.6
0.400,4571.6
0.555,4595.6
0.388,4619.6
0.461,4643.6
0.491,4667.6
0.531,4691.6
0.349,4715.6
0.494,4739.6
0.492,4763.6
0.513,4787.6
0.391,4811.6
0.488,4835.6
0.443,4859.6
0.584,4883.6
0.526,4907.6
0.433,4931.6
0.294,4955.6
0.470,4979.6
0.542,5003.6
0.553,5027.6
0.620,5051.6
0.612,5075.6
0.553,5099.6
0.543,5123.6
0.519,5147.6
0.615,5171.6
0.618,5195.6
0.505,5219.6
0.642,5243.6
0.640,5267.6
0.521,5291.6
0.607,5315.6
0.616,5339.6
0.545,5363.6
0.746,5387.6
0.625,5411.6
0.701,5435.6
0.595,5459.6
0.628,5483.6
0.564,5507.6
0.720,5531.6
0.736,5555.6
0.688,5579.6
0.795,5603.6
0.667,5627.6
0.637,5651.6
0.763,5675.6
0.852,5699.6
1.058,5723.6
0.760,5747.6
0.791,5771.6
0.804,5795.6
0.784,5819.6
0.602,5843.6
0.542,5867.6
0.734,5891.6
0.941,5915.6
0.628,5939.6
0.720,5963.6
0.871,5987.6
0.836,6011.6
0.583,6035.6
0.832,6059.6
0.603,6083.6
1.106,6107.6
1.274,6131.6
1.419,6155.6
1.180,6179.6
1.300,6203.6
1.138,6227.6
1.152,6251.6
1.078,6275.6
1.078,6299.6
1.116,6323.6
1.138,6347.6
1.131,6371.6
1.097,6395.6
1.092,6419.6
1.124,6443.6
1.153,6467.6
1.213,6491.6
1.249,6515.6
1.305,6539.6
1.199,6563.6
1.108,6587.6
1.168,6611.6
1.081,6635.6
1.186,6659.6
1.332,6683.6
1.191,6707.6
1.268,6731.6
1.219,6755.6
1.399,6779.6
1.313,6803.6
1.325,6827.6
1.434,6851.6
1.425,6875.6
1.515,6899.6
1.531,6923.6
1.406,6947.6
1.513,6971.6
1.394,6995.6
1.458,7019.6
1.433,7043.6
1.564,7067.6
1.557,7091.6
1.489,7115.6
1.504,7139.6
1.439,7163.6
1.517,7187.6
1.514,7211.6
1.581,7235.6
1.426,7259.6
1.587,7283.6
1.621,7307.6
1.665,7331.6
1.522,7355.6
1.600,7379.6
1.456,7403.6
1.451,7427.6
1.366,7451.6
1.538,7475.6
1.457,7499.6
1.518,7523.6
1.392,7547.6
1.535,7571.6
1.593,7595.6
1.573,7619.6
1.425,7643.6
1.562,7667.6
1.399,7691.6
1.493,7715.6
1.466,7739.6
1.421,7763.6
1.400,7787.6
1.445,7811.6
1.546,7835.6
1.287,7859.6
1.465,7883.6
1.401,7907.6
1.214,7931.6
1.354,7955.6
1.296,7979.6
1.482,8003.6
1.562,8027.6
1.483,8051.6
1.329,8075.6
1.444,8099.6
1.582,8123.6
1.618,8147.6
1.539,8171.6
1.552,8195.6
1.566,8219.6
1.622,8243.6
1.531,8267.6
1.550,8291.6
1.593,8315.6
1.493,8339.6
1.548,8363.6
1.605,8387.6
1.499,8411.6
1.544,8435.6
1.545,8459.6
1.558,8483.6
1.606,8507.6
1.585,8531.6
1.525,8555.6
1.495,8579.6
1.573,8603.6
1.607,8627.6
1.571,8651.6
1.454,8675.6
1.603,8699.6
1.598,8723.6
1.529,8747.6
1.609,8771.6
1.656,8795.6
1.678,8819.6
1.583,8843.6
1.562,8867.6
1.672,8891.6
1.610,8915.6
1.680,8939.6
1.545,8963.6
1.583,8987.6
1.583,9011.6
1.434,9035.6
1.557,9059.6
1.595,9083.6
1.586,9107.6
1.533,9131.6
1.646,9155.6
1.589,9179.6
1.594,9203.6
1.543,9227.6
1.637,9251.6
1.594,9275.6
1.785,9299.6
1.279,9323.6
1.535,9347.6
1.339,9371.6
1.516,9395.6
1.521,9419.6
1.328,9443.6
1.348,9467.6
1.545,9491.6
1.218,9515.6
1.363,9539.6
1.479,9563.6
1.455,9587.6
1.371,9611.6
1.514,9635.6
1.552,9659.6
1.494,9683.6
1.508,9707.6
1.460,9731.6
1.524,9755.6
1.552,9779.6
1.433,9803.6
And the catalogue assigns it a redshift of 0.532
